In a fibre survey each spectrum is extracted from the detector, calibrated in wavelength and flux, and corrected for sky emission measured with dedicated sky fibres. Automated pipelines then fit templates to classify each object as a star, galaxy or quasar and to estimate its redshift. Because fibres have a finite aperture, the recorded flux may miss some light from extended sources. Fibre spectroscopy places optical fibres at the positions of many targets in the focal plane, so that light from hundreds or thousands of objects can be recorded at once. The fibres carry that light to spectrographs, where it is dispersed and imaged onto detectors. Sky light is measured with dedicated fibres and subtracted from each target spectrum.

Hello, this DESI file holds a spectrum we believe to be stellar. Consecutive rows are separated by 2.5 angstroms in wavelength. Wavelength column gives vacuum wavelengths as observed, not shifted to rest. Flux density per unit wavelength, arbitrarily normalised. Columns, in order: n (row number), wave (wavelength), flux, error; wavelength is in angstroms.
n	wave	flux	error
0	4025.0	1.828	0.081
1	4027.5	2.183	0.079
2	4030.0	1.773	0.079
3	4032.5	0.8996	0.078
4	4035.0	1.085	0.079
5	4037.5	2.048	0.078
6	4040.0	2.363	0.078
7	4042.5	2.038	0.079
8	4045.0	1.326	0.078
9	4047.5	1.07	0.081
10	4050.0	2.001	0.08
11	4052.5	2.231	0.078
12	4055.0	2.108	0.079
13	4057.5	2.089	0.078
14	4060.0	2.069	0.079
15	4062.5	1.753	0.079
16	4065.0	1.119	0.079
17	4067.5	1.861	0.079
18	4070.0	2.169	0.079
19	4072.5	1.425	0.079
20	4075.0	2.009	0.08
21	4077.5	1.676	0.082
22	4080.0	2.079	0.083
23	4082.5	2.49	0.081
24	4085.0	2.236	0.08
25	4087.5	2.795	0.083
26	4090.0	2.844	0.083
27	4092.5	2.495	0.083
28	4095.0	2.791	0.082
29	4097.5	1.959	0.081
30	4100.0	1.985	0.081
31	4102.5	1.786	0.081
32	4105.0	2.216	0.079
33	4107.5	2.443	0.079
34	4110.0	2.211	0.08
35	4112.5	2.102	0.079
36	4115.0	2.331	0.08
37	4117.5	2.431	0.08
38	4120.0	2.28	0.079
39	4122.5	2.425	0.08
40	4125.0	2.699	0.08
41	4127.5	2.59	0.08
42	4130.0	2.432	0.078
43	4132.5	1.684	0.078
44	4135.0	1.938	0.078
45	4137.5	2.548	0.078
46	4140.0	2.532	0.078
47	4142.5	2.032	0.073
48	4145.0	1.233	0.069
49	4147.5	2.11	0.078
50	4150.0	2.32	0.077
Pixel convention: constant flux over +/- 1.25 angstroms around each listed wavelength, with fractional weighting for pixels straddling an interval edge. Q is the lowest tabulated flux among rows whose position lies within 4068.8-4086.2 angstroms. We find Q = 1.425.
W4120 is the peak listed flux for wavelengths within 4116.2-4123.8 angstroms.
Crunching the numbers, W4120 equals 2.431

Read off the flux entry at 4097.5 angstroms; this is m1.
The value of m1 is 1.959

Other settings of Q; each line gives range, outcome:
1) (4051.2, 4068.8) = 1.119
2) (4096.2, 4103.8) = 1.786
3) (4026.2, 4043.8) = 0.8996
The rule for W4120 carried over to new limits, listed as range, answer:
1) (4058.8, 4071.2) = 2.169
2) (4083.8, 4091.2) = 2.844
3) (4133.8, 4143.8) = 2.548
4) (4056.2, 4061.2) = 2.089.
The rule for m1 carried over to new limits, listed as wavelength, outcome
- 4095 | 2.791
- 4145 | 1.233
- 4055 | 2.108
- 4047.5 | 1.07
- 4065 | 1.119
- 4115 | 2.331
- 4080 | 2.079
